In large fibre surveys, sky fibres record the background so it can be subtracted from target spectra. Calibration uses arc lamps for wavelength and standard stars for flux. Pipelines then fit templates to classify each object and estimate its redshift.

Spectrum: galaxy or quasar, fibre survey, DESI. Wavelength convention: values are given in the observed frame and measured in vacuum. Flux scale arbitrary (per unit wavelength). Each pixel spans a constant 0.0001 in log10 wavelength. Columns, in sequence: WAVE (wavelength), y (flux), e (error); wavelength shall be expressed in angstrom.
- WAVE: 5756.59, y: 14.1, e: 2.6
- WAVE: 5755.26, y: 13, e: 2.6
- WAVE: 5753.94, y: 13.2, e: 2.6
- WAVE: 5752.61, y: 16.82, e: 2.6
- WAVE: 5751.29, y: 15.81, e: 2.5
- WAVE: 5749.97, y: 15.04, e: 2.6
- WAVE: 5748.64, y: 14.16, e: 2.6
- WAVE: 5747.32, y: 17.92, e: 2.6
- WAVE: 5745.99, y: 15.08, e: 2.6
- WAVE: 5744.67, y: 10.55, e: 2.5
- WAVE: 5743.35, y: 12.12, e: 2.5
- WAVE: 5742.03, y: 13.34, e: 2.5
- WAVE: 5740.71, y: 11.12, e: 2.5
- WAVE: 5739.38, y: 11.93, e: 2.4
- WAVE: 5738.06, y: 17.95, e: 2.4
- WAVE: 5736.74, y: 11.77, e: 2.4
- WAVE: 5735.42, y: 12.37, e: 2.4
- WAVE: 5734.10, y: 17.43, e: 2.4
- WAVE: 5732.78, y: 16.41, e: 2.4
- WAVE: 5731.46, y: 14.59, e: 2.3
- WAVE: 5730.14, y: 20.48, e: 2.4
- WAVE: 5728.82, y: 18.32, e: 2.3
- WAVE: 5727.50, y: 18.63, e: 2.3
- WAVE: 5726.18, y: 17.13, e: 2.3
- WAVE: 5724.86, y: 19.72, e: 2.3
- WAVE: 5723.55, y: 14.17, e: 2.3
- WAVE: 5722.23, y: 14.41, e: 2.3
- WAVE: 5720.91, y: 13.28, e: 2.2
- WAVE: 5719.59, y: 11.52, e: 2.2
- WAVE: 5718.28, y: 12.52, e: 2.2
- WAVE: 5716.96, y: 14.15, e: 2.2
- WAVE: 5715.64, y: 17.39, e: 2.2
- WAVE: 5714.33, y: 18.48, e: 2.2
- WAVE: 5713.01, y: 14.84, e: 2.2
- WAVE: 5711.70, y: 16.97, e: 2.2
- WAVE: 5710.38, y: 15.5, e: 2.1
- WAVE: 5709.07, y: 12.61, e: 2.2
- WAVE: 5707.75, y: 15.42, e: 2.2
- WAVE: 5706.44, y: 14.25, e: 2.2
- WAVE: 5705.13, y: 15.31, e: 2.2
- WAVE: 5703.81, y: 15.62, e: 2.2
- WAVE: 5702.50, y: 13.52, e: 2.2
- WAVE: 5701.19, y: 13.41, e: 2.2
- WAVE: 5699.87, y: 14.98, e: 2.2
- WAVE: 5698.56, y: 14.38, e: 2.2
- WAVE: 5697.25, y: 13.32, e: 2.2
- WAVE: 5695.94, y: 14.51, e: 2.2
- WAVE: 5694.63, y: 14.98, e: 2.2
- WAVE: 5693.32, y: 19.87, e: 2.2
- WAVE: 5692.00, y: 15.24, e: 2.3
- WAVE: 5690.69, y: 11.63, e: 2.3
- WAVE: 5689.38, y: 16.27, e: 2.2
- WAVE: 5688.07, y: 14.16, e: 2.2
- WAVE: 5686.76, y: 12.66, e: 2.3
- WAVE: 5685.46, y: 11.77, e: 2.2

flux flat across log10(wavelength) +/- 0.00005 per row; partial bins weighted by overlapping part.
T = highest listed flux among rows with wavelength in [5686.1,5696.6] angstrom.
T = 19.87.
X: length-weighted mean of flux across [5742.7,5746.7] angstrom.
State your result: 12.6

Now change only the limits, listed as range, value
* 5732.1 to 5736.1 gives 15.4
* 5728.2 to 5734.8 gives 17.4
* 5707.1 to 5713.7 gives 15.1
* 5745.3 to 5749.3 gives 15.7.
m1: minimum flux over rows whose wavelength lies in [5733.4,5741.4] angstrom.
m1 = 11.12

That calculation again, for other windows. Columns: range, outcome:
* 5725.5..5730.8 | 17.13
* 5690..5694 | 11.63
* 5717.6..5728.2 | 11.52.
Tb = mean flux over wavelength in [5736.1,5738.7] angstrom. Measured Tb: 14.9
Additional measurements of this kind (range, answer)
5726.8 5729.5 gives 18.4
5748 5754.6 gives 15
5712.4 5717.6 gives 16.2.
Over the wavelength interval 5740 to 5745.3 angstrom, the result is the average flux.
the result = 11.8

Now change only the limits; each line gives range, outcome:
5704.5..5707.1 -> 14.8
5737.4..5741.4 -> 13.6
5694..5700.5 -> 14.4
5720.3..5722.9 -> 13.8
